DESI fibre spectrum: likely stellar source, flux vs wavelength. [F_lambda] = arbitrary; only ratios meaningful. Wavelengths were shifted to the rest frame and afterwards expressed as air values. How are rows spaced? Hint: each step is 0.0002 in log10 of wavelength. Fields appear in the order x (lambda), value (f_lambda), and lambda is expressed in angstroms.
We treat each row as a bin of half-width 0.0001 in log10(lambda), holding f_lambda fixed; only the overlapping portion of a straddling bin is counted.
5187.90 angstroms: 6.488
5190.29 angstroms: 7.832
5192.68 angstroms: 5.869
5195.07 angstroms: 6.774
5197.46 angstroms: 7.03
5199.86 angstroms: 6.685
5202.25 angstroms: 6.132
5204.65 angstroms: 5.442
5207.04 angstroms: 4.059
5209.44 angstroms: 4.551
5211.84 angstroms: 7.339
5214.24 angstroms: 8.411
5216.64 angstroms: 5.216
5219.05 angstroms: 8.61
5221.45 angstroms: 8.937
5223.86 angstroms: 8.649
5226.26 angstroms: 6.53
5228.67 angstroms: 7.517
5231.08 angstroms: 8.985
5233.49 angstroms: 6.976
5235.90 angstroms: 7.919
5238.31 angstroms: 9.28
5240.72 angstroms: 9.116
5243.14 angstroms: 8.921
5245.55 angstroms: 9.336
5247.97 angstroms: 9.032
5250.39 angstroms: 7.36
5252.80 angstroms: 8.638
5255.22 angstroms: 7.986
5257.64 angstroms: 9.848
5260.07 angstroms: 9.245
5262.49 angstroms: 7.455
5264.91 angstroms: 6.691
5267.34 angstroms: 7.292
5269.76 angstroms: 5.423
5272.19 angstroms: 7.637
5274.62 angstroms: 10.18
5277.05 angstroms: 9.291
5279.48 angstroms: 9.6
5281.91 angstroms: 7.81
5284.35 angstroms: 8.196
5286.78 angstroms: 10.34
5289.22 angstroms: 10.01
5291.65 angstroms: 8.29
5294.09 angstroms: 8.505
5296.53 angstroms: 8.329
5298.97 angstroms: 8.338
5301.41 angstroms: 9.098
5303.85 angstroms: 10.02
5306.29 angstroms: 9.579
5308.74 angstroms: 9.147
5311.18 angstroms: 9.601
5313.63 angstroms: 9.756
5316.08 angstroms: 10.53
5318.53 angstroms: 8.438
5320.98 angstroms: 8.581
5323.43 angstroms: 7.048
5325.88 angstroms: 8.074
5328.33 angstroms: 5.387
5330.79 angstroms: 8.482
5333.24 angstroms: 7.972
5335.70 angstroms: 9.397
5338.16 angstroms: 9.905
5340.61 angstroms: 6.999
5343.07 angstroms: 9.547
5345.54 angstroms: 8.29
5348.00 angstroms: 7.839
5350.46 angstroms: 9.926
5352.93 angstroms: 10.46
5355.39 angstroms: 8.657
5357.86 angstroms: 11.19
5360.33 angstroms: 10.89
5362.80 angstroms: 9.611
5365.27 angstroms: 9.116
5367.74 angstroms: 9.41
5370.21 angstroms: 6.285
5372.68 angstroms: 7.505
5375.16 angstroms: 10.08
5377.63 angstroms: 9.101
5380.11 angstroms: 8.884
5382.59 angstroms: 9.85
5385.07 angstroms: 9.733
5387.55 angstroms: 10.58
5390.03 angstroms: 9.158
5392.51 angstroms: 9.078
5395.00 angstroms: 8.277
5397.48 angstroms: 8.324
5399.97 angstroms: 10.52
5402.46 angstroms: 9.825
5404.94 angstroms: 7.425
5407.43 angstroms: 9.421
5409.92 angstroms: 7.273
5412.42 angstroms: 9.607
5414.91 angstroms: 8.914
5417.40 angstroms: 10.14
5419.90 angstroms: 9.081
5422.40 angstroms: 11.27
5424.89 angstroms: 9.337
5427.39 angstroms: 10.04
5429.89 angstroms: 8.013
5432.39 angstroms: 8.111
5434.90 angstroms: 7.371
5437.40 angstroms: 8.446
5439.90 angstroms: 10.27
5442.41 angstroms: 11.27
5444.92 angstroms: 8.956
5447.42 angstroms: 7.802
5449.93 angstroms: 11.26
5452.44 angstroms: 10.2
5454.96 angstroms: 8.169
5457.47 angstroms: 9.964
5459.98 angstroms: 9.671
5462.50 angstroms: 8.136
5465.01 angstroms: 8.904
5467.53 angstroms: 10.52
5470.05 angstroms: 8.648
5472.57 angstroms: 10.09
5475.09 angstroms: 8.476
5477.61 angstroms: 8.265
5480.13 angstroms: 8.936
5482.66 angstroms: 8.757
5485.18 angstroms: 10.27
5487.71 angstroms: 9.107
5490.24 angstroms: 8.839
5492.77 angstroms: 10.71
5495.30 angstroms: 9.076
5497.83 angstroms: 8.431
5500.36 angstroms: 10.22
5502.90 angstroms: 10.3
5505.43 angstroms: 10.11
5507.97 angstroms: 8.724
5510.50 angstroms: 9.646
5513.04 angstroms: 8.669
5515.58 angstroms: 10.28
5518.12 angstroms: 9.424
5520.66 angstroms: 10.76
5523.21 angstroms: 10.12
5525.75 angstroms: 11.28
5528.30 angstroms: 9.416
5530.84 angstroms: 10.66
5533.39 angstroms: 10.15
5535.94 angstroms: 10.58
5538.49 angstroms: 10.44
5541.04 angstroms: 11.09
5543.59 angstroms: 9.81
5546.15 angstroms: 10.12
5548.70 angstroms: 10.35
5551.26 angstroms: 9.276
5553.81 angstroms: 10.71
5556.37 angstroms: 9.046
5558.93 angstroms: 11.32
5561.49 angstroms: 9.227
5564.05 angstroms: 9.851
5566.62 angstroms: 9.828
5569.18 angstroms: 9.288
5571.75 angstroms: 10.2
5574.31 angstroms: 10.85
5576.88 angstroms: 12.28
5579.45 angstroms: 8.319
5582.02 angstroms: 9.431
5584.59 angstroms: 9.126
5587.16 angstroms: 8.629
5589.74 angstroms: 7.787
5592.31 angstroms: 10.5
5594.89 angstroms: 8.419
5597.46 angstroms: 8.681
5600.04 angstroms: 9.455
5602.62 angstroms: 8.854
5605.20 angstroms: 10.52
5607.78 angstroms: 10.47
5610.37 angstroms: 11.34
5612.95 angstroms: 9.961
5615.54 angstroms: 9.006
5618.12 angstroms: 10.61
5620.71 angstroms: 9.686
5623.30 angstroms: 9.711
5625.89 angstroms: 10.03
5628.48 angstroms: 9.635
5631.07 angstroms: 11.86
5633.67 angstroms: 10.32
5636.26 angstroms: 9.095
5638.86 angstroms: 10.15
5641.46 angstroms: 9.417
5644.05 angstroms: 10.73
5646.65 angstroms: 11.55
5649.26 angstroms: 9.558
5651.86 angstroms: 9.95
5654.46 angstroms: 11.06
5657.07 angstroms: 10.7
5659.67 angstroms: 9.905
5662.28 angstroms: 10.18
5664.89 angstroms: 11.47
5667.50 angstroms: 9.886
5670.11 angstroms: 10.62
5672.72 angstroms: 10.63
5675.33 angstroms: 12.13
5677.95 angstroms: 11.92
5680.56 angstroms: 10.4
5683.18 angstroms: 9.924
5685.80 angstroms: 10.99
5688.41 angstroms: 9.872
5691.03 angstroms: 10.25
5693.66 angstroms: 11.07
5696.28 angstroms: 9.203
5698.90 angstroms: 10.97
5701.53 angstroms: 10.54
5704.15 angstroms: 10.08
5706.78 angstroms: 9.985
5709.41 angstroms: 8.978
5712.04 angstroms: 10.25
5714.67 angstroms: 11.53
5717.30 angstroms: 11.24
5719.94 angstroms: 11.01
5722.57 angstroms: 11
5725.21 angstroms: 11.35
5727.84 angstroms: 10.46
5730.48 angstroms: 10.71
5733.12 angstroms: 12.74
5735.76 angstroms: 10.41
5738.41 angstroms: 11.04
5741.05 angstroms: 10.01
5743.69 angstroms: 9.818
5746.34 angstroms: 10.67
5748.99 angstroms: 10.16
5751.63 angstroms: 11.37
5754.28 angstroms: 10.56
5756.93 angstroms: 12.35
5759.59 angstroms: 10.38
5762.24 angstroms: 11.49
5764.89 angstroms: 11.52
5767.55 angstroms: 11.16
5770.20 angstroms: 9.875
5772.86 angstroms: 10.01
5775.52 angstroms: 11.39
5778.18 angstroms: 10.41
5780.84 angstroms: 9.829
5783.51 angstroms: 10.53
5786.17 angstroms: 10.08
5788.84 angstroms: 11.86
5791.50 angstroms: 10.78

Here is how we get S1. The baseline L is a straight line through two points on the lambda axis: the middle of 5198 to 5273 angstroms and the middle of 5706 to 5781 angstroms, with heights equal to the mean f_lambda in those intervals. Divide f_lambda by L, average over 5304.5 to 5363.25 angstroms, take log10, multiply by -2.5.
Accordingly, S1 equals -0.10 mag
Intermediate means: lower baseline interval 7.58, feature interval 8.97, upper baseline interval 10.8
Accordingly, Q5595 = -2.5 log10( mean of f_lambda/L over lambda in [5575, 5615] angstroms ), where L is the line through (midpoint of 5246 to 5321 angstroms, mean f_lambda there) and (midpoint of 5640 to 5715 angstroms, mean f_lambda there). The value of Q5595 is 0.06 mag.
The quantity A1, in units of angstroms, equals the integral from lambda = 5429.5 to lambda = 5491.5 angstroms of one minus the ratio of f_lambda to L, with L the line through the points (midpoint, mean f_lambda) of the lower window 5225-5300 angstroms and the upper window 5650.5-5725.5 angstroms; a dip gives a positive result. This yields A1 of 1.68 angstroms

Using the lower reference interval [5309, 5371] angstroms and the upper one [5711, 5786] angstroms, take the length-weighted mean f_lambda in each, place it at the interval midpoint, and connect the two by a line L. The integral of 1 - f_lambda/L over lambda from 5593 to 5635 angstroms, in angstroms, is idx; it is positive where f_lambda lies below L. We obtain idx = 1.1 angstroms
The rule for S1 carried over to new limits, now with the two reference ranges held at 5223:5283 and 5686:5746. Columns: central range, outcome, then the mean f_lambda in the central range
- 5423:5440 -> 0.04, 8.8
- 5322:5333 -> 0.18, 7.34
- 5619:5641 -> 0.01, 10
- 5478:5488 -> 0.03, 9.2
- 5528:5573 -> -0.04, 10.1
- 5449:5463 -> -0.04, 9.6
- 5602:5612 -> -0.04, 10.4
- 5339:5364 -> -0.07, 9.35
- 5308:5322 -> -0.09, 9.36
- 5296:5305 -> -0.06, 8.99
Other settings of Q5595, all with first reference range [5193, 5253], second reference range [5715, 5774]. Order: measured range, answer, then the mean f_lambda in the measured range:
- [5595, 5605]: 0.096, 9.1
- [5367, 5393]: -0.069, 9.06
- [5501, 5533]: -0.063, 9.96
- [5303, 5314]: -0.195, 9.6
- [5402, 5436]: -0.028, 8.98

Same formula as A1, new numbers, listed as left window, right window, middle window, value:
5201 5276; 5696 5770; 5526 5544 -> -1.60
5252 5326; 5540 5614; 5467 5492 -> 0.66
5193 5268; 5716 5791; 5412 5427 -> -1.68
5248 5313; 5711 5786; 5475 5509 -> 1.02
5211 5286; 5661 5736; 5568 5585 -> 0.06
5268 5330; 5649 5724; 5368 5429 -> 0.02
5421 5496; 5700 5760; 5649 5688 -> -0.85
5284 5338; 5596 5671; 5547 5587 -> -0.14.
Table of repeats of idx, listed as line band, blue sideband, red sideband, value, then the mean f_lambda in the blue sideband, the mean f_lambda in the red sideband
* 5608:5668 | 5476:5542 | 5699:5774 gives 0.4 angstroms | 9.77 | 10.7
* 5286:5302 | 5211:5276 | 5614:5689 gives -1.1 angstroms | 8.1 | 10.4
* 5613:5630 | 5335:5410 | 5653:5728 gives 0.8 angstroms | 9.14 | 10.6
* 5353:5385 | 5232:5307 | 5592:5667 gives -1.0 angstroms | 8.57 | 10.1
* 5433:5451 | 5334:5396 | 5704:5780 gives 0.4 angstroms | 9.18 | 10.8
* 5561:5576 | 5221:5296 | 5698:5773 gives -0.1 angstroms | 8.41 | 10.8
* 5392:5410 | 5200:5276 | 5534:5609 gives -0.3 angstroms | 7.69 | 9.81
